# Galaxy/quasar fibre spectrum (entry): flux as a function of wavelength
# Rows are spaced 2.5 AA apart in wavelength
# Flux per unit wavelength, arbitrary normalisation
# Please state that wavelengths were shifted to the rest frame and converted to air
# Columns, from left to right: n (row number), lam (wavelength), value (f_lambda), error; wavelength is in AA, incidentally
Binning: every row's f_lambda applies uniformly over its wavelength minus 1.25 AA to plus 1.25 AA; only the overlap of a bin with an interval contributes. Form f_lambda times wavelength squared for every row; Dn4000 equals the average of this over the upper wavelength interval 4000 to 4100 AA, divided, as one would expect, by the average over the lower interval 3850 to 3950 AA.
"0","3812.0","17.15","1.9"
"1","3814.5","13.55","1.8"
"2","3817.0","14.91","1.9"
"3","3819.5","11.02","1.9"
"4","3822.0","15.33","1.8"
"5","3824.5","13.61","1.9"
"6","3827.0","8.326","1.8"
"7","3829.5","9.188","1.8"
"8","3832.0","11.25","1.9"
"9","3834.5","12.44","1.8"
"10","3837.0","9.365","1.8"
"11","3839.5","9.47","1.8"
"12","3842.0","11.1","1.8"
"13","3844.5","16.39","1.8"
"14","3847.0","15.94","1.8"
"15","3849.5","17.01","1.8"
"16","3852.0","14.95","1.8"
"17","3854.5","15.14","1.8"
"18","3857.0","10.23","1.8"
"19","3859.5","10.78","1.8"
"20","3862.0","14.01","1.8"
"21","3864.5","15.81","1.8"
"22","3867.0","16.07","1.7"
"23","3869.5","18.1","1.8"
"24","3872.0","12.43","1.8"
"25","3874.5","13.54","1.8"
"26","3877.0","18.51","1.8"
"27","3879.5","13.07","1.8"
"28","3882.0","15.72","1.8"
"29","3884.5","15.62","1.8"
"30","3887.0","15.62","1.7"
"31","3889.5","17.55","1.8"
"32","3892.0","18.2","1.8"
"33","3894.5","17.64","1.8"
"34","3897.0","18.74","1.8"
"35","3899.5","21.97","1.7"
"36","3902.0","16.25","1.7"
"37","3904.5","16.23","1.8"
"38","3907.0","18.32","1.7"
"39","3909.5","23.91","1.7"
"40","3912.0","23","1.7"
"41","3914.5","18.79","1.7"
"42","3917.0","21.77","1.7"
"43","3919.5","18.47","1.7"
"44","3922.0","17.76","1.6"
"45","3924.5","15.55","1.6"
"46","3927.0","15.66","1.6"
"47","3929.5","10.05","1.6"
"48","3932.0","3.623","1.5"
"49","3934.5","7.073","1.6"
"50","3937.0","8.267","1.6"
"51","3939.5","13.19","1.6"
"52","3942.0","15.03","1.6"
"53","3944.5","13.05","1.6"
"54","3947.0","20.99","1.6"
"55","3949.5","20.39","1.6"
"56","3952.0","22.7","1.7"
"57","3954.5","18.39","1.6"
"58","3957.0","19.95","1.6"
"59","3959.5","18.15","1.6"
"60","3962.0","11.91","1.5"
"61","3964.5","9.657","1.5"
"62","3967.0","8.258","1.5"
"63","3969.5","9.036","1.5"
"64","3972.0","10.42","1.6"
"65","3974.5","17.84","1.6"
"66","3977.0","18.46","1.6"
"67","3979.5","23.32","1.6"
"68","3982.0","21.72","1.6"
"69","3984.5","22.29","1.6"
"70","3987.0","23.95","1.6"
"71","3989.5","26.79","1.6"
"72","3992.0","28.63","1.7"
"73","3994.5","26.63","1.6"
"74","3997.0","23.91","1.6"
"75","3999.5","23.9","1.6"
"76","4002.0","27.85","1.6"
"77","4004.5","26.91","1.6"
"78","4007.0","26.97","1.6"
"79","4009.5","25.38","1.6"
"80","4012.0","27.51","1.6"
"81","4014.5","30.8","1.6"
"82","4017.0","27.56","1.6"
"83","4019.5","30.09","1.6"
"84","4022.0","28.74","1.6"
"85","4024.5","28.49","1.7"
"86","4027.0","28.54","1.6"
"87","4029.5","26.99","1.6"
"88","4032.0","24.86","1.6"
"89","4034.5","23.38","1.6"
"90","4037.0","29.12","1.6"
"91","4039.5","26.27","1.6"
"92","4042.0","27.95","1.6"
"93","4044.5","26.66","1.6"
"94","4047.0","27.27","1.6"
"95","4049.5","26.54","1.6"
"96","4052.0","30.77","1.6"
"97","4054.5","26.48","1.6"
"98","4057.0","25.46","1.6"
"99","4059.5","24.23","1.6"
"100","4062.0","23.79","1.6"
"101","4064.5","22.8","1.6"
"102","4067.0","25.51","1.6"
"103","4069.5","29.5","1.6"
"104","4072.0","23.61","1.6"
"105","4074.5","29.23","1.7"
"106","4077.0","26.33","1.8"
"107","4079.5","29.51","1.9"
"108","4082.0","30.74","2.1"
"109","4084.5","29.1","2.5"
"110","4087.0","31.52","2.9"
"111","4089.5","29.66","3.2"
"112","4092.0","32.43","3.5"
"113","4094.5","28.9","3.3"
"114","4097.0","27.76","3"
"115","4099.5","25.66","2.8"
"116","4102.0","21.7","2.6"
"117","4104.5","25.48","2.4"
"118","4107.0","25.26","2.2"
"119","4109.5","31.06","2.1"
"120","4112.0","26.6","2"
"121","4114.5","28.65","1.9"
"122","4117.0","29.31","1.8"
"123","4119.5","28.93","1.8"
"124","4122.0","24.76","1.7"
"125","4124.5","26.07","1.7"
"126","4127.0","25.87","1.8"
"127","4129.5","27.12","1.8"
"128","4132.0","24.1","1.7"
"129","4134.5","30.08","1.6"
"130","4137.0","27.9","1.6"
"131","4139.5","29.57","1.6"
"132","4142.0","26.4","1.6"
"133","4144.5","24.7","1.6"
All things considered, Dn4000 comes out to 1.9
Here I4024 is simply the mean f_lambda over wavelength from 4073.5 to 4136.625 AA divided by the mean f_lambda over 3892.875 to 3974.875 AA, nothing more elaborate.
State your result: 1.8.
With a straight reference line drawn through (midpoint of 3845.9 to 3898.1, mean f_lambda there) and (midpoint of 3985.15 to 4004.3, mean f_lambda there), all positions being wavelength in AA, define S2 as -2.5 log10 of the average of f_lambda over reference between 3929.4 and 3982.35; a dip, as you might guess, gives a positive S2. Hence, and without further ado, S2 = 0.481 mag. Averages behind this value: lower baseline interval 15.5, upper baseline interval 25.9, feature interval 14.6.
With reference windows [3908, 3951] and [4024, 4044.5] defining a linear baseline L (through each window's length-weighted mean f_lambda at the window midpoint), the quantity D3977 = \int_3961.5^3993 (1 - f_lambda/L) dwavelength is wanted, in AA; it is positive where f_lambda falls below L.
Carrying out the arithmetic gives 4.77 AA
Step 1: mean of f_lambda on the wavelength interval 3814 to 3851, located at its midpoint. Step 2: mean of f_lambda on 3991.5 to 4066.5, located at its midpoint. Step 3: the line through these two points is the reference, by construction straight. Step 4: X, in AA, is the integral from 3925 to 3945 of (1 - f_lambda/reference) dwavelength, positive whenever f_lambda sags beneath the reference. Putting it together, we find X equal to 9.2 AA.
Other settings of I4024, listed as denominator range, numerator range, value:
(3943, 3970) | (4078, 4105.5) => 1.79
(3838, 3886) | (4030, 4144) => 1.89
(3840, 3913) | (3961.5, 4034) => 1.43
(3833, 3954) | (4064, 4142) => 1.78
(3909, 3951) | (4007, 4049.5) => 1.76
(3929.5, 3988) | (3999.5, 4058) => 1.78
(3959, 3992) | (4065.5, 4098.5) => 1.64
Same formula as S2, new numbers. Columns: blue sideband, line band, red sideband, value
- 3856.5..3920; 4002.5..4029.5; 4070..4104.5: -0.163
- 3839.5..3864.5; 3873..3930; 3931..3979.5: -0.241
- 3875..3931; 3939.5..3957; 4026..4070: 0.123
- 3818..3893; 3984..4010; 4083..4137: -0.199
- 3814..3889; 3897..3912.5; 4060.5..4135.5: -0.184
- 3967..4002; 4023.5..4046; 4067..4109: -0.108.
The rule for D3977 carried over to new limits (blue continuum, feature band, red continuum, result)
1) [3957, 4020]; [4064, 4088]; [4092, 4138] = -2.3 AA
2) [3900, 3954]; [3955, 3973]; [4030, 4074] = 6.0 AA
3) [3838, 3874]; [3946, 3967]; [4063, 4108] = 2.8 AA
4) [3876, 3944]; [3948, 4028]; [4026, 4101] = -1.0 AA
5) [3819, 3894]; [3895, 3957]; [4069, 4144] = 3.2 AA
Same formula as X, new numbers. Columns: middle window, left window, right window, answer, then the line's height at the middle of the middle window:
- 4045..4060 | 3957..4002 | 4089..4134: -2.0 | 23.7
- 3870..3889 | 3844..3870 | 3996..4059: 1.5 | 16.4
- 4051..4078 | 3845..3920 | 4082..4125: -0.2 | 26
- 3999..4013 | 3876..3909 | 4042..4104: -1.7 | 23.6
